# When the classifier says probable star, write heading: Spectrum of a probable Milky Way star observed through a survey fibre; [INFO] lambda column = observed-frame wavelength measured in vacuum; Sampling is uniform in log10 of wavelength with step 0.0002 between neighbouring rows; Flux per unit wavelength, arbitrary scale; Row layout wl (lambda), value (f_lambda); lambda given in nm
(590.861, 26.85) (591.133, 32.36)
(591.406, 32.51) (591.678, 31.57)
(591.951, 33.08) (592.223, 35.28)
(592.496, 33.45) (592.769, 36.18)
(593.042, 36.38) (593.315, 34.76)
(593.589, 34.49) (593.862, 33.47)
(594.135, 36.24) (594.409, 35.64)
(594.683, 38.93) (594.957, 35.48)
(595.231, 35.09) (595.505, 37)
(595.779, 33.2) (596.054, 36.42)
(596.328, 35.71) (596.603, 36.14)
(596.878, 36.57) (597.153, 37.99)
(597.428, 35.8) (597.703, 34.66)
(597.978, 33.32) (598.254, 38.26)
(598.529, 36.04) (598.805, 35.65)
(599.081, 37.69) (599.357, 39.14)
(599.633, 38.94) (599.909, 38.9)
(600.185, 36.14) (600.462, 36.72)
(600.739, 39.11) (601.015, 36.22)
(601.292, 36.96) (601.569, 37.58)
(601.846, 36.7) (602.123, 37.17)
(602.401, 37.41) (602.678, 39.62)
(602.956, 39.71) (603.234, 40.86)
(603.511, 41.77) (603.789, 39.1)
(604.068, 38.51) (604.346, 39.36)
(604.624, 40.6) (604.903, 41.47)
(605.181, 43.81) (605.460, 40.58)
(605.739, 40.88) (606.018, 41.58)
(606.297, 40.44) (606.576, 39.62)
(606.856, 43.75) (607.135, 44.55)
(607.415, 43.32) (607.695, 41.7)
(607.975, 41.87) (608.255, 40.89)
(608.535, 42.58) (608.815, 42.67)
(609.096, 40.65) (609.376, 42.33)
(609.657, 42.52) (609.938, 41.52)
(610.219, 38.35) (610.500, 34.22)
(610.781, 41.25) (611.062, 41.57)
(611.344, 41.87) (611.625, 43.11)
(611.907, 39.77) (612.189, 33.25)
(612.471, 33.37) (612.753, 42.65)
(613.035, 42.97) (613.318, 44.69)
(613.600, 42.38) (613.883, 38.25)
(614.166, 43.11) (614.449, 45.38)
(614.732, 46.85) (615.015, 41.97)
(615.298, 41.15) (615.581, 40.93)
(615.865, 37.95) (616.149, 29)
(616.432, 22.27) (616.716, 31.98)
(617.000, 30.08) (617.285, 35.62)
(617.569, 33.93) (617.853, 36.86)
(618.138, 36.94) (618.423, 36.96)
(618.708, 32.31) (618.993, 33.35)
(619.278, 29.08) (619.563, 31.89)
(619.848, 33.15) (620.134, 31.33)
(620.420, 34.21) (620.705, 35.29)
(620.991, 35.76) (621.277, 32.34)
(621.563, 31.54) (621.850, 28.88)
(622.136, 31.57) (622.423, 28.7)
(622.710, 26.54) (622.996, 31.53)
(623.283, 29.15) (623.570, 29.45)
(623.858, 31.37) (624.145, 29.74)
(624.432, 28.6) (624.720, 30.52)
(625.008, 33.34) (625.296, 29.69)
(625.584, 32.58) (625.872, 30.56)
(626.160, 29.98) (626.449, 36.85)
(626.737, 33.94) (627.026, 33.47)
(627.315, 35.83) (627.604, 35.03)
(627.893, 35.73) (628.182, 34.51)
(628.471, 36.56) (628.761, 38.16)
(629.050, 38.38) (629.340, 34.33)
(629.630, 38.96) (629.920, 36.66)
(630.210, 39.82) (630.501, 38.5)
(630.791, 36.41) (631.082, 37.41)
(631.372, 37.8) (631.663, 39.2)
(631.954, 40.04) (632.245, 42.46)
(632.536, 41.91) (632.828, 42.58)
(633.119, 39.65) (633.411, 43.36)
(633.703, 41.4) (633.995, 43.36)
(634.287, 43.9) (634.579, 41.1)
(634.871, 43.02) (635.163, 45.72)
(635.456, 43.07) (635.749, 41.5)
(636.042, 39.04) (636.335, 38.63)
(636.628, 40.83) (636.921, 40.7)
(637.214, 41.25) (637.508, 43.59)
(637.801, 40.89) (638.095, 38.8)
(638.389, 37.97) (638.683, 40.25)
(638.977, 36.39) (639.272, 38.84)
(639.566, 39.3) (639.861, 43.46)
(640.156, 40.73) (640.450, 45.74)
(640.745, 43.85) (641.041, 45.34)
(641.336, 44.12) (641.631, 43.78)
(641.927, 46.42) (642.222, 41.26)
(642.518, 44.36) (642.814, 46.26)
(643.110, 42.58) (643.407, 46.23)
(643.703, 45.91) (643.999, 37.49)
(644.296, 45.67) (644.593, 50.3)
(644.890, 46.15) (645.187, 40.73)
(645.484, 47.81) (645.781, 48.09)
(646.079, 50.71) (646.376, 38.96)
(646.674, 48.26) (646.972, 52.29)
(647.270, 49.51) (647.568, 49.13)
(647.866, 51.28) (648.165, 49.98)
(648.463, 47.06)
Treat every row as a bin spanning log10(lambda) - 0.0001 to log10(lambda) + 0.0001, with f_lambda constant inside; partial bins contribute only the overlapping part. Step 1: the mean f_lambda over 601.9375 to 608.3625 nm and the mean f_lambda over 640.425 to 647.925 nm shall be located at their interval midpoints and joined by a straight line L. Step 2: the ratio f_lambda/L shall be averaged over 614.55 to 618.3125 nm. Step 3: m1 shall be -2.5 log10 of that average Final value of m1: 0.18 mag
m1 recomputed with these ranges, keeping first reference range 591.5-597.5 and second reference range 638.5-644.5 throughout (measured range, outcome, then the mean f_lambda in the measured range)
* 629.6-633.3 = 0.052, 39.4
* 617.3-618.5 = 0.089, 36.1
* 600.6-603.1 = -0.037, 37.8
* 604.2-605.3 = -0.118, 41.3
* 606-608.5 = -0.125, 42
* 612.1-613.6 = -0.043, 39.9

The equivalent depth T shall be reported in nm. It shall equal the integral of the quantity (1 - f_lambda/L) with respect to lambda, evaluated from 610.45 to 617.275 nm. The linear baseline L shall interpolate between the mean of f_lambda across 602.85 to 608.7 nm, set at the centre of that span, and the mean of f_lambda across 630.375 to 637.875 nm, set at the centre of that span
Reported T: 0.41 nm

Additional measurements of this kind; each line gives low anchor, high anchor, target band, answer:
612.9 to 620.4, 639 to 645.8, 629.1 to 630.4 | 0.09 nm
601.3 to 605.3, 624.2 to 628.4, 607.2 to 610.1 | -0.31 nm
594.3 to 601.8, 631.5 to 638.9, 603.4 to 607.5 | -0.40 nm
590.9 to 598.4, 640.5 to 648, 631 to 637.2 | 0.33 nm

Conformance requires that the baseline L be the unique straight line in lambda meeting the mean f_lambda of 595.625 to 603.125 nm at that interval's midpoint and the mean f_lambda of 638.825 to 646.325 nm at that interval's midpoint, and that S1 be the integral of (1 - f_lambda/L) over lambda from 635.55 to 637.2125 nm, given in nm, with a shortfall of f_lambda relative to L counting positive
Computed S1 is 0.10 nm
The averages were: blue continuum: 37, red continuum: 44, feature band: 40.3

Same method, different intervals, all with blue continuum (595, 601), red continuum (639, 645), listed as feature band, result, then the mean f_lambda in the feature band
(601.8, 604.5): -0.12 nm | 39.1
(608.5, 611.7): -0.20 nm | 41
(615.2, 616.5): 0.16 nm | 34.7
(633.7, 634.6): -0.01 nm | 42.8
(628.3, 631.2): 0.29 nm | 37.5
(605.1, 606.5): -0.13 nm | 41.3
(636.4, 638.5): 0.12 nm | 40.6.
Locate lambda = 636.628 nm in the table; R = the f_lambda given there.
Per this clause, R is 40.83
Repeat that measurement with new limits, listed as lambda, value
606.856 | 43.75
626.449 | 36.85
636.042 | 39.04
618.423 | 36.96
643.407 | 46.23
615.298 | 41.15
